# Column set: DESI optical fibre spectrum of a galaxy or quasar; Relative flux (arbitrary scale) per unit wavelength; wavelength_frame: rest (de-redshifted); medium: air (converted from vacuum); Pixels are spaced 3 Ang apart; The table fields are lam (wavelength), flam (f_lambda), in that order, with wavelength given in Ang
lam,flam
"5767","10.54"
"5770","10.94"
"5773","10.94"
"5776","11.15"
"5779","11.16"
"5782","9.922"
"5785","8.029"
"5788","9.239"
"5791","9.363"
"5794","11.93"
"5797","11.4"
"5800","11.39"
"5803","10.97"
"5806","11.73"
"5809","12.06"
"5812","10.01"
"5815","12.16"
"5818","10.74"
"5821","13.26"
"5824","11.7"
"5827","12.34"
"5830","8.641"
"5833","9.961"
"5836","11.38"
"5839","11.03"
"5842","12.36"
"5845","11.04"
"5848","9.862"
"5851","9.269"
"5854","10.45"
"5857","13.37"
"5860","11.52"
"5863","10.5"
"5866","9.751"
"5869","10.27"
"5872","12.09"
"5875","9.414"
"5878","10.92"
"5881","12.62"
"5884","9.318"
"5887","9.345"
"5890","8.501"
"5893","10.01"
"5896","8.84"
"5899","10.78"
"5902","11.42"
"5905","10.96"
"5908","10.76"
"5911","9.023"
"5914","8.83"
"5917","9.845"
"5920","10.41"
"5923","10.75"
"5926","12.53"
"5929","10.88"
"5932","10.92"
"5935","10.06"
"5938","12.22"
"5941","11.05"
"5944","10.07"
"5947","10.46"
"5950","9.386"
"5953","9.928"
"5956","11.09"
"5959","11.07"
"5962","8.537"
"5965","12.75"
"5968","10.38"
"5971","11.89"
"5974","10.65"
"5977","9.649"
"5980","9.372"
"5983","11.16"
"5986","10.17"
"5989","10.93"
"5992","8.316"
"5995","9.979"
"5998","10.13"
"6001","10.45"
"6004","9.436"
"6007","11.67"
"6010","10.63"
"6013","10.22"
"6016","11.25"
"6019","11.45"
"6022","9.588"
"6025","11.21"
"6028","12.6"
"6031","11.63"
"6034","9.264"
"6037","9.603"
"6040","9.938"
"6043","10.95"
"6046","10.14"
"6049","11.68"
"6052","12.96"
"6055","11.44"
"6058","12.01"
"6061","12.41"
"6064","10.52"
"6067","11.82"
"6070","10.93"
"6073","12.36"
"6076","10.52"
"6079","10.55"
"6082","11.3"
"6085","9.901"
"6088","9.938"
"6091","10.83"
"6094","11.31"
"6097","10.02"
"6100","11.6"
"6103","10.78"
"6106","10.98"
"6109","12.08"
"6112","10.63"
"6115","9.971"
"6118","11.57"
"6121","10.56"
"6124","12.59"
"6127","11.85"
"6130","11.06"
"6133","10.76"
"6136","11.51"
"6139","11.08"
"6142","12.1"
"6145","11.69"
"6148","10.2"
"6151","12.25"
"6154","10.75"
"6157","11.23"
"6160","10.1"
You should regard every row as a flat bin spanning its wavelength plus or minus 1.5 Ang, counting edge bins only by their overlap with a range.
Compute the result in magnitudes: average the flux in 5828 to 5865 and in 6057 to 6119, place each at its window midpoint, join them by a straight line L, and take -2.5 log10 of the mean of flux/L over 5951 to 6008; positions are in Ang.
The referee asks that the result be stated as 0.06 mag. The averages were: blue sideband 10.8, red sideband 11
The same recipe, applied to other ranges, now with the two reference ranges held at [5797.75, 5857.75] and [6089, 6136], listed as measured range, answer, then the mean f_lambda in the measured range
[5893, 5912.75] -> 0.090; 10.3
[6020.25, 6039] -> 0.048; 10.6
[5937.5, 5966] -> 0.057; 10.6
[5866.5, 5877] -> 0.063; 10.5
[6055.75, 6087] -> -0.010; 11.2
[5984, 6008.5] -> 0.099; 10.2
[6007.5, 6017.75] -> 0.031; 10.8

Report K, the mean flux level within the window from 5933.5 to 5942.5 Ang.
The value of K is 11.1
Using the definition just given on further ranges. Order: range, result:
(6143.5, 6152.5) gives 11.4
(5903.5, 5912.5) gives 10.2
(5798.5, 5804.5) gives 11.2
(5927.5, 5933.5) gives 10.9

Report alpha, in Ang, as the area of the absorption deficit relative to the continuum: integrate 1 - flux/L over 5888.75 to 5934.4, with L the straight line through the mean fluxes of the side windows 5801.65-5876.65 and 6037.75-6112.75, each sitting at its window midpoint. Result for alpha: 3.1 Ang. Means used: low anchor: 11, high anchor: 11.1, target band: 10.3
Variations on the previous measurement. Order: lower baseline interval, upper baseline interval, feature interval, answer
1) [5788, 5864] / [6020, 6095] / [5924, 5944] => -0.2 Ang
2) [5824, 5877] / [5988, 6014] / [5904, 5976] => -1.1 Ang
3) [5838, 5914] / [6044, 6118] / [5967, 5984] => 0.5 Ang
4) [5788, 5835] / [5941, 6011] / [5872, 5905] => 1.6 Ang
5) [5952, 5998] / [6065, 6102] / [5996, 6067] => -1.8 Ang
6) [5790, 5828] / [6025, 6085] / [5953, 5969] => 0.8 Ang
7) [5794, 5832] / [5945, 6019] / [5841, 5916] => 3.9 Ang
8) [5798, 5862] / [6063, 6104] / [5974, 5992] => 1.4 Ang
